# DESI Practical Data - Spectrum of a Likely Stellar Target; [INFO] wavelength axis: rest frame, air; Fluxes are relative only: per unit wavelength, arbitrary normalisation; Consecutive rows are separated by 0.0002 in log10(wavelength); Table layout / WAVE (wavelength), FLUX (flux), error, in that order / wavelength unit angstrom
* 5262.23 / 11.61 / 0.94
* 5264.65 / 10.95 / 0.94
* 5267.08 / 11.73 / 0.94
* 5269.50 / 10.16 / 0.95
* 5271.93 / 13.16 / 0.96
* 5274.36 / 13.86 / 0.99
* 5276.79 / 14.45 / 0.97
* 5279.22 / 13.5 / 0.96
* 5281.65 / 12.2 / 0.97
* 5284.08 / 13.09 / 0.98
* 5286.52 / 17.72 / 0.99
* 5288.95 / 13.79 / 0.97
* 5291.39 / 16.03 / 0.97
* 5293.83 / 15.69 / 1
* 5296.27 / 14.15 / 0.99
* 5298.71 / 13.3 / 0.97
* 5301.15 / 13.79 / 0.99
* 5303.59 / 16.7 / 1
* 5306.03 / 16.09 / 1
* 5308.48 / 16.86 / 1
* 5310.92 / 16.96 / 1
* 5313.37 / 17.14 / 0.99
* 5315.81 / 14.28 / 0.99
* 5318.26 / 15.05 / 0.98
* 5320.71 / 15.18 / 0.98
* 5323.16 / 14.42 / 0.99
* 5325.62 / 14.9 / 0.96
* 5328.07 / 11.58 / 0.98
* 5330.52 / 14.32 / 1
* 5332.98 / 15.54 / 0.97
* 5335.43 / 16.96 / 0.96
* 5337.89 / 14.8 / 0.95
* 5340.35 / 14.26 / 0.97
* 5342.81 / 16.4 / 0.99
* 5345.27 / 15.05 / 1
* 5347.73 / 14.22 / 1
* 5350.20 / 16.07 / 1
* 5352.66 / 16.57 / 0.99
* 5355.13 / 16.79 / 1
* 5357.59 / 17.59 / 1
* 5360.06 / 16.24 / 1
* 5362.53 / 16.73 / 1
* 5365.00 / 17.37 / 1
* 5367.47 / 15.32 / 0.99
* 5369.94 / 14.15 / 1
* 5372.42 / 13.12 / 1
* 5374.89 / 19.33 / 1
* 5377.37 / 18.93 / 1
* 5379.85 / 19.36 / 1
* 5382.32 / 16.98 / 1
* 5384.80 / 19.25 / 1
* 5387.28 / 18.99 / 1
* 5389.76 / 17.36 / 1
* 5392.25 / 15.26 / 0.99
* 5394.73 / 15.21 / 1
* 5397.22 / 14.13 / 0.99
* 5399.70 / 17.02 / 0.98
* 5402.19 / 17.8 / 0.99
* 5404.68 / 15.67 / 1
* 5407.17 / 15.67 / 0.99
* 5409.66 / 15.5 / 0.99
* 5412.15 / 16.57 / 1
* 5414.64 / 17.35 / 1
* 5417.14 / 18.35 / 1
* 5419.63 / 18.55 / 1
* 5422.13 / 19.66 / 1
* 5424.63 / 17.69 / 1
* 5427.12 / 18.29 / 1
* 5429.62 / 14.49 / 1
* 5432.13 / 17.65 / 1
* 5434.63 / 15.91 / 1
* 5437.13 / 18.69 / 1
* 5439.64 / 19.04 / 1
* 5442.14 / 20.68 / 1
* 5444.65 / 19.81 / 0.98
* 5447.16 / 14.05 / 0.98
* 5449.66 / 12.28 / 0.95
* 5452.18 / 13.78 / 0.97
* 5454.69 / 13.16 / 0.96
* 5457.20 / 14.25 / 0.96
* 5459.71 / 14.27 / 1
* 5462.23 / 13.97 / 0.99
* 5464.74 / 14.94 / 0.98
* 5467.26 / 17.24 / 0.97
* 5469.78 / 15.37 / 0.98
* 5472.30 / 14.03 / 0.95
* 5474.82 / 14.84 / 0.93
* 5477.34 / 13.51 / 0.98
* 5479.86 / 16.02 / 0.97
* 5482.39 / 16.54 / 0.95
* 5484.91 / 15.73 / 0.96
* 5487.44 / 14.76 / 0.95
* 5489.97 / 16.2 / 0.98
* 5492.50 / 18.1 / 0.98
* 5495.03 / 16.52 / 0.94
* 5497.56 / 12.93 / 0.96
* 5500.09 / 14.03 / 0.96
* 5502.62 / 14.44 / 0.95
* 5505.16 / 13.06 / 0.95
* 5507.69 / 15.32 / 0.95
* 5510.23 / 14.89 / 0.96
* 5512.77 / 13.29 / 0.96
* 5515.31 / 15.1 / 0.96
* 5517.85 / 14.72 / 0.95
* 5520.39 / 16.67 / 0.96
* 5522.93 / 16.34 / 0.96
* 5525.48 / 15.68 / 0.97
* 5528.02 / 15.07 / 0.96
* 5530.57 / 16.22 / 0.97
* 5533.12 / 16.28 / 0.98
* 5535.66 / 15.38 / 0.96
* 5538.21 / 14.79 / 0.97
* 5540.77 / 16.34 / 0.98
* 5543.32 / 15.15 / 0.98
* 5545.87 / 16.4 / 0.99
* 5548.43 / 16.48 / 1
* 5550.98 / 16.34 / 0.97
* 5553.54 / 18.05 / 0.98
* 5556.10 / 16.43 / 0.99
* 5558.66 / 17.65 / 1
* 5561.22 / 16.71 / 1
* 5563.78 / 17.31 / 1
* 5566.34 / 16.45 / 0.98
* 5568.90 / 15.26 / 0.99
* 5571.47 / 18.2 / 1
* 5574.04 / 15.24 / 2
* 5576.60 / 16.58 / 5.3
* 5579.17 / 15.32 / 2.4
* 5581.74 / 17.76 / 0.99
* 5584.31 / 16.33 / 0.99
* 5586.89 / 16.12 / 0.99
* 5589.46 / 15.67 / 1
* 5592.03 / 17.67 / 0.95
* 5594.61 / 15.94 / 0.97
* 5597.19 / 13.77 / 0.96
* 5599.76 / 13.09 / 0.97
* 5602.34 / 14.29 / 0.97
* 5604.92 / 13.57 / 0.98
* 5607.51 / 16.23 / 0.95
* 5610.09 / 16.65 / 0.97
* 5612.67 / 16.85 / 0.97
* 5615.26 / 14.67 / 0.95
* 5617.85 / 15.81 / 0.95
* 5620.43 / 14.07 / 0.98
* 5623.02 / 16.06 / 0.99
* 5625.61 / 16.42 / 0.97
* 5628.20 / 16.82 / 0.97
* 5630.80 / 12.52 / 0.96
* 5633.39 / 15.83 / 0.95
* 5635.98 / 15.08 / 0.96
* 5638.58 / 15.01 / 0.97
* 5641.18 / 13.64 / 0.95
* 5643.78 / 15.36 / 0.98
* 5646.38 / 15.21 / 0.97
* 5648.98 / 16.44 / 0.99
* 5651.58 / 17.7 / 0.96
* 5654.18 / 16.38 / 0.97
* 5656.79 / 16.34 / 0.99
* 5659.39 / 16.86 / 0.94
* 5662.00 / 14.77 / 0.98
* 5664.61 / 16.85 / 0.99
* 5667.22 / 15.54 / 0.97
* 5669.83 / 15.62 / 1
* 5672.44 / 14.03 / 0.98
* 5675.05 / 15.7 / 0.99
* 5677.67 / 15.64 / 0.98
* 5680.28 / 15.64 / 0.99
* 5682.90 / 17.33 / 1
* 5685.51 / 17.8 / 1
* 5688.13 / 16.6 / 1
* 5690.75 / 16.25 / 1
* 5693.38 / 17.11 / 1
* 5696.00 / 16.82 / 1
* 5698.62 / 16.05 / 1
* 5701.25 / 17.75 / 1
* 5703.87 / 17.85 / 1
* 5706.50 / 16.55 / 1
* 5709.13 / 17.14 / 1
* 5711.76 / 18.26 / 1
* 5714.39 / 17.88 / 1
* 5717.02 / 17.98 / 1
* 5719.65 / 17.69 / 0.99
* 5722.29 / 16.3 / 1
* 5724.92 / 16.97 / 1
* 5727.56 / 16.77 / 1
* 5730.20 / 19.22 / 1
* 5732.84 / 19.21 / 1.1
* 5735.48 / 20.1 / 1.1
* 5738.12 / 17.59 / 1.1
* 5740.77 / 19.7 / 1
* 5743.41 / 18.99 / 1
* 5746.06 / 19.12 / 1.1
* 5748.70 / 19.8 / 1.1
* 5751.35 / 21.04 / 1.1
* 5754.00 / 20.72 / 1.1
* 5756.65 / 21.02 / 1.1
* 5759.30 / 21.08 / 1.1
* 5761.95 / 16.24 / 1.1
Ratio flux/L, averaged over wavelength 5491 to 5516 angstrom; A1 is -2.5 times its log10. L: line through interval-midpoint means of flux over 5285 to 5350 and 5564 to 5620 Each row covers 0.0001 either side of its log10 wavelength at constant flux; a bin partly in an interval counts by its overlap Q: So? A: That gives 0.06 mag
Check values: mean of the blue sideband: 15.2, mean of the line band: 14.8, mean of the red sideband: 15.8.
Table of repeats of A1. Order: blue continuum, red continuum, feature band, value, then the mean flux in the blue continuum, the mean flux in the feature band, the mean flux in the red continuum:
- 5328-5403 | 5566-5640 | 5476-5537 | 0.04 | 16.3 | 15.3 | 15.6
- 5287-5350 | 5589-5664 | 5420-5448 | -0.17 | 15.1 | 17.9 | 15.5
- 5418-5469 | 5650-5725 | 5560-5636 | 0.06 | 16.4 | 15.8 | 16.7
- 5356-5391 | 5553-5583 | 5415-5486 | 0.05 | 17.2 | 16.2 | 16.7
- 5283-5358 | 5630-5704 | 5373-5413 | -0.10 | 15.3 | 17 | 16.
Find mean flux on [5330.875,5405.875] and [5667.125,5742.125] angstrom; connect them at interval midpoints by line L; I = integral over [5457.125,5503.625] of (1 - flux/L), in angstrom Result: 4.1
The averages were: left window 16.4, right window 17.2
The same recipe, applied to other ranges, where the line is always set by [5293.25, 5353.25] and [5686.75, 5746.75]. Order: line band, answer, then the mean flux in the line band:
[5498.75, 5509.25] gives 1.4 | 14.2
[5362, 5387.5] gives -2.7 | 17.2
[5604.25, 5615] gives 0.7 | 15.8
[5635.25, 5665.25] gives 2.6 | 15.8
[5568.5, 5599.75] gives 1.5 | 16.1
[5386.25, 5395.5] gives -0.7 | 16.7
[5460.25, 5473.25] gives 0.8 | 15.1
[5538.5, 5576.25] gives 0.4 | 16.5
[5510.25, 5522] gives 1.0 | 15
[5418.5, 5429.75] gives -1.6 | 18.1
